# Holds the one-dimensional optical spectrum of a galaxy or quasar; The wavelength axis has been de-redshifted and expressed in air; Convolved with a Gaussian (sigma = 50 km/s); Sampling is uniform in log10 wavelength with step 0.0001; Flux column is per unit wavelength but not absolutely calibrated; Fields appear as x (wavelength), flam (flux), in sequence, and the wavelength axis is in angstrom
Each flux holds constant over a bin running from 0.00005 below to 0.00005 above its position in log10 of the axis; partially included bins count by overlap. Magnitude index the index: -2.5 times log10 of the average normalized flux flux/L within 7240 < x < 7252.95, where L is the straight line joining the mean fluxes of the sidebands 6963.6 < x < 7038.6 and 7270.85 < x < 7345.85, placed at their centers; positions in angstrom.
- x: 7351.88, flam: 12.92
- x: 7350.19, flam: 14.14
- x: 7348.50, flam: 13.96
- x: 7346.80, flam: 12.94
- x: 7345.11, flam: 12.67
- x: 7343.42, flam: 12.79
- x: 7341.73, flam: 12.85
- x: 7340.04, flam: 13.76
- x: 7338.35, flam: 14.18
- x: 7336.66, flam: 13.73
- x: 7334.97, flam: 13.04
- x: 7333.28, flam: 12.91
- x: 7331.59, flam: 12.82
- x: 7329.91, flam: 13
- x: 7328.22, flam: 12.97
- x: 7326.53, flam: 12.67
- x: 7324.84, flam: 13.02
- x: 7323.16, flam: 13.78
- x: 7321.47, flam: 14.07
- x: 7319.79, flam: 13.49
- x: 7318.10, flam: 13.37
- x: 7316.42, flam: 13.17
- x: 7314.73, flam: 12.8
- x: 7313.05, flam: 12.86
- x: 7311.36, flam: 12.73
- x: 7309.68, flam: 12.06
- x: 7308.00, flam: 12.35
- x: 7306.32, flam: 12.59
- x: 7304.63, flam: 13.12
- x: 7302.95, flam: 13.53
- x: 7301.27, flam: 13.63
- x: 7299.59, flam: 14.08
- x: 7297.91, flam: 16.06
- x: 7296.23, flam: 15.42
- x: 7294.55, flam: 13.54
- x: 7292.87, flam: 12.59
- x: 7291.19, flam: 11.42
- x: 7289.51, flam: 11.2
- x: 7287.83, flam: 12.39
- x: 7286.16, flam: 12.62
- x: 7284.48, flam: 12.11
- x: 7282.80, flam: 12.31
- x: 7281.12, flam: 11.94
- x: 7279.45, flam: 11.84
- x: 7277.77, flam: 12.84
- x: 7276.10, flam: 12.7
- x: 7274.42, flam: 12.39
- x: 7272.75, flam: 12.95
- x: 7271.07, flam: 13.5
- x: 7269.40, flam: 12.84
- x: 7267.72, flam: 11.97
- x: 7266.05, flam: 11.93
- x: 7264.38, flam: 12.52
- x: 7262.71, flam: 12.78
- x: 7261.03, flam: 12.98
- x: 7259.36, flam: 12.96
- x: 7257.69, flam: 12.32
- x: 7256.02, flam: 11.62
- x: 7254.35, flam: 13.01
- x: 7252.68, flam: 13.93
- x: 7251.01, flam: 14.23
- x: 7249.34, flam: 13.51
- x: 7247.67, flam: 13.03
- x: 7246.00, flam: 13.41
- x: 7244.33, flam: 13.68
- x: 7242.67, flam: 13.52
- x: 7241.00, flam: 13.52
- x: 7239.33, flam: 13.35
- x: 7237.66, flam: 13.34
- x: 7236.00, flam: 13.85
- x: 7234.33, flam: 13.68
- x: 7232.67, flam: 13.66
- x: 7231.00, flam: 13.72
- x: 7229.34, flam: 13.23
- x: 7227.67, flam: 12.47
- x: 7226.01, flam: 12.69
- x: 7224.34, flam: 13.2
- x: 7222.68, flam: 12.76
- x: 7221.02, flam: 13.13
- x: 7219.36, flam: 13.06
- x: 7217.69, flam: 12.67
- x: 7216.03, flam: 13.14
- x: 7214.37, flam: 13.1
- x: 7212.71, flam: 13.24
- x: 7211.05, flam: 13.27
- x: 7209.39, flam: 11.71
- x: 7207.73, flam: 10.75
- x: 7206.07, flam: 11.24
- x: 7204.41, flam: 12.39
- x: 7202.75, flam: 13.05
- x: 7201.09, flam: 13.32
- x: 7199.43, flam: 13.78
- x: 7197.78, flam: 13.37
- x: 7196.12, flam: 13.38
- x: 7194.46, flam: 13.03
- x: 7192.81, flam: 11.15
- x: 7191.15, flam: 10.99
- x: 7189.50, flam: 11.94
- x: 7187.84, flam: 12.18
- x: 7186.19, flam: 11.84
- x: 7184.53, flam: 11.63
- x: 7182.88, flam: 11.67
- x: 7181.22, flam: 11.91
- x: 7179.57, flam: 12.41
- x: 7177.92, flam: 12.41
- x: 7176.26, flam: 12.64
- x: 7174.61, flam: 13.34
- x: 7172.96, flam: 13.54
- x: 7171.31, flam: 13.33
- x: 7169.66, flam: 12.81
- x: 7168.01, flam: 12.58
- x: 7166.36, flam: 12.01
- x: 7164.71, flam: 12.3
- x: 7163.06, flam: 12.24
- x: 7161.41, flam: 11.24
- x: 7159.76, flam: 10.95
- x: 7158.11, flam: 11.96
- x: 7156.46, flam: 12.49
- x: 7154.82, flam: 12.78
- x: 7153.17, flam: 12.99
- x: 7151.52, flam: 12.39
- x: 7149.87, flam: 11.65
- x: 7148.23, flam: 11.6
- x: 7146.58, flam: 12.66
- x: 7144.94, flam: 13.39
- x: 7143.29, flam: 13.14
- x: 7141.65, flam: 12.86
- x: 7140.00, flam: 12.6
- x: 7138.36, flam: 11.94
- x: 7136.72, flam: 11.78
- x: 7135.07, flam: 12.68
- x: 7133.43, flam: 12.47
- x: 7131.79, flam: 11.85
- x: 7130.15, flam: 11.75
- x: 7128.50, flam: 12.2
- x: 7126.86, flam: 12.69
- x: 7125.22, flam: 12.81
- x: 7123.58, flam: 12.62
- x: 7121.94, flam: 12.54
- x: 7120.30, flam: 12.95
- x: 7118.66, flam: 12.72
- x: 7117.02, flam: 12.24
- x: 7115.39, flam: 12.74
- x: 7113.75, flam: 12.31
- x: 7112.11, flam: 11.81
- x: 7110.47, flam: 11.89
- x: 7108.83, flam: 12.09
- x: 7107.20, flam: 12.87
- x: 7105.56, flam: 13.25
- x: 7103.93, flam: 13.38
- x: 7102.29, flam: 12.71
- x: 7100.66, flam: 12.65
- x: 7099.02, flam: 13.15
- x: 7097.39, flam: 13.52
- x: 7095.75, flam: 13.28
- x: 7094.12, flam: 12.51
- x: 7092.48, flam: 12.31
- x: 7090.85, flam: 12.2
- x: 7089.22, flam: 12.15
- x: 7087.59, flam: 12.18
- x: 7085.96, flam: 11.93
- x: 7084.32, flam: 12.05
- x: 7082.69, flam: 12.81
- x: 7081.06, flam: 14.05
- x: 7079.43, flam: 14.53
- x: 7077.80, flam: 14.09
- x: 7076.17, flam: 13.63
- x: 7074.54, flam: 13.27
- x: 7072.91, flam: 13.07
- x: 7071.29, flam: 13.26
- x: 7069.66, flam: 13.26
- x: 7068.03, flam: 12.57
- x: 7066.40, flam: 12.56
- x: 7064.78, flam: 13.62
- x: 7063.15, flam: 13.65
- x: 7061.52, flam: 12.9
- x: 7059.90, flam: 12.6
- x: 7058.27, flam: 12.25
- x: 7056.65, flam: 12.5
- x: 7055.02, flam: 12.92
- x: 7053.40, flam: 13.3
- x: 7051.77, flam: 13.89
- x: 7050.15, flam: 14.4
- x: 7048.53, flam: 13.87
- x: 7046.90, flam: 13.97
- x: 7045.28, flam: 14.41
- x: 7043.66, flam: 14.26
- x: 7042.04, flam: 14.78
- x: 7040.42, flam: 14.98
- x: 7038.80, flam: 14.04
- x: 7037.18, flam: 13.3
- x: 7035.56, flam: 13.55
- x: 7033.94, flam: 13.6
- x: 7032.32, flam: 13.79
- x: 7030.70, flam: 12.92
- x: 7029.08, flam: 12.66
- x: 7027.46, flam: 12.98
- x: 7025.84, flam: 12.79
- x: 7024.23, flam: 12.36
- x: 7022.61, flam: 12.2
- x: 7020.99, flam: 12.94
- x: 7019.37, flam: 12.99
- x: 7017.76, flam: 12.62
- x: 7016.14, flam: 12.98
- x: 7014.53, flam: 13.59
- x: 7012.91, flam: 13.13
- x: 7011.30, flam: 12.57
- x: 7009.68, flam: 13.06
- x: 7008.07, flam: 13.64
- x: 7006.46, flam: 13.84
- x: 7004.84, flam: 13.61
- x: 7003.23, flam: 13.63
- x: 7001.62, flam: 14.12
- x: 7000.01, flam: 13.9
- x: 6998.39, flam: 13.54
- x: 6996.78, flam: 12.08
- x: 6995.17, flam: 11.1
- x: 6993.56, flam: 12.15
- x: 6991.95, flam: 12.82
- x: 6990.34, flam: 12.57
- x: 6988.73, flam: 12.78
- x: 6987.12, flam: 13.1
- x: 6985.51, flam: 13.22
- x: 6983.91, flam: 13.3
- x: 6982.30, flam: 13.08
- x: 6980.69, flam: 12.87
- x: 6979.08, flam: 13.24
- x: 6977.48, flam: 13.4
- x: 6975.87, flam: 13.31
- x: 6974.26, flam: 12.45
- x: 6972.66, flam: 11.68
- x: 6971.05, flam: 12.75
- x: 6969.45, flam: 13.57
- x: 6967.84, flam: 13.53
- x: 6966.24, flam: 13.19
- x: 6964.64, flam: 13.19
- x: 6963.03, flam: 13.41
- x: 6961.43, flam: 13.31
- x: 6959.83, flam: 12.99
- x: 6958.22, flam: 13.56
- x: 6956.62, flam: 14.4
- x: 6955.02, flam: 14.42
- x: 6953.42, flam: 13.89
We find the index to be -0.05 mag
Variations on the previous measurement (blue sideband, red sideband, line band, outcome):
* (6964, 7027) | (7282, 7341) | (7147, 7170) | 0.08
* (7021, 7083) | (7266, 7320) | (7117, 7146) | 0.06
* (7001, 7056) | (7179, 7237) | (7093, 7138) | 0.04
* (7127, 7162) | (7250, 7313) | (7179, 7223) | 0.01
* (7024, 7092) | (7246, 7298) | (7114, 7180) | 0.05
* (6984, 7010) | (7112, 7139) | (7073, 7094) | -0.03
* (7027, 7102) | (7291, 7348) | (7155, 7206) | 0.07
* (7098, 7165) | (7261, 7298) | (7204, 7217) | 0.02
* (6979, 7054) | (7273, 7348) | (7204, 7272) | 0.01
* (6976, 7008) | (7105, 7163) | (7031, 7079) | -0.06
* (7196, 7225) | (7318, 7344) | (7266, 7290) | 0.06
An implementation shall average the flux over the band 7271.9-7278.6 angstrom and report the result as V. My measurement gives 12.7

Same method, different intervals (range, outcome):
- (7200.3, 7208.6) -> 12.1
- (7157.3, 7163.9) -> 11.6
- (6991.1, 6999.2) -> 12.3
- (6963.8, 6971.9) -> 13.2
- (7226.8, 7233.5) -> 13.3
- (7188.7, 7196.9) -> 12.1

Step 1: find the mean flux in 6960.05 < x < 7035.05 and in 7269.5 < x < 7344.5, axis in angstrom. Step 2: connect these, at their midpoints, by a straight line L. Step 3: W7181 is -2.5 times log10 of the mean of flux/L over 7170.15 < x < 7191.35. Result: 0.06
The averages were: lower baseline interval 13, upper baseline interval 13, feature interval 12.3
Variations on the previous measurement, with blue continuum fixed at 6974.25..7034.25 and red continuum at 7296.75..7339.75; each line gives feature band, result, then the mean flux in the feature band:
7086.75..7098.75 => 0.04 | 12.6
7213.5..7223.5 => 0.02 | 13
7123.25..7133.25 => 0.07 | 12.3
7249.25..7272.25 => 0.03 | 12.8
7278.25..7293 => 0.11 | 12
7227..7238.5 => -0.02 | 13.4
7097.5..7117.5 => 0.04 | 12.6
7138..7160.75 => 0.07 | 12.4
